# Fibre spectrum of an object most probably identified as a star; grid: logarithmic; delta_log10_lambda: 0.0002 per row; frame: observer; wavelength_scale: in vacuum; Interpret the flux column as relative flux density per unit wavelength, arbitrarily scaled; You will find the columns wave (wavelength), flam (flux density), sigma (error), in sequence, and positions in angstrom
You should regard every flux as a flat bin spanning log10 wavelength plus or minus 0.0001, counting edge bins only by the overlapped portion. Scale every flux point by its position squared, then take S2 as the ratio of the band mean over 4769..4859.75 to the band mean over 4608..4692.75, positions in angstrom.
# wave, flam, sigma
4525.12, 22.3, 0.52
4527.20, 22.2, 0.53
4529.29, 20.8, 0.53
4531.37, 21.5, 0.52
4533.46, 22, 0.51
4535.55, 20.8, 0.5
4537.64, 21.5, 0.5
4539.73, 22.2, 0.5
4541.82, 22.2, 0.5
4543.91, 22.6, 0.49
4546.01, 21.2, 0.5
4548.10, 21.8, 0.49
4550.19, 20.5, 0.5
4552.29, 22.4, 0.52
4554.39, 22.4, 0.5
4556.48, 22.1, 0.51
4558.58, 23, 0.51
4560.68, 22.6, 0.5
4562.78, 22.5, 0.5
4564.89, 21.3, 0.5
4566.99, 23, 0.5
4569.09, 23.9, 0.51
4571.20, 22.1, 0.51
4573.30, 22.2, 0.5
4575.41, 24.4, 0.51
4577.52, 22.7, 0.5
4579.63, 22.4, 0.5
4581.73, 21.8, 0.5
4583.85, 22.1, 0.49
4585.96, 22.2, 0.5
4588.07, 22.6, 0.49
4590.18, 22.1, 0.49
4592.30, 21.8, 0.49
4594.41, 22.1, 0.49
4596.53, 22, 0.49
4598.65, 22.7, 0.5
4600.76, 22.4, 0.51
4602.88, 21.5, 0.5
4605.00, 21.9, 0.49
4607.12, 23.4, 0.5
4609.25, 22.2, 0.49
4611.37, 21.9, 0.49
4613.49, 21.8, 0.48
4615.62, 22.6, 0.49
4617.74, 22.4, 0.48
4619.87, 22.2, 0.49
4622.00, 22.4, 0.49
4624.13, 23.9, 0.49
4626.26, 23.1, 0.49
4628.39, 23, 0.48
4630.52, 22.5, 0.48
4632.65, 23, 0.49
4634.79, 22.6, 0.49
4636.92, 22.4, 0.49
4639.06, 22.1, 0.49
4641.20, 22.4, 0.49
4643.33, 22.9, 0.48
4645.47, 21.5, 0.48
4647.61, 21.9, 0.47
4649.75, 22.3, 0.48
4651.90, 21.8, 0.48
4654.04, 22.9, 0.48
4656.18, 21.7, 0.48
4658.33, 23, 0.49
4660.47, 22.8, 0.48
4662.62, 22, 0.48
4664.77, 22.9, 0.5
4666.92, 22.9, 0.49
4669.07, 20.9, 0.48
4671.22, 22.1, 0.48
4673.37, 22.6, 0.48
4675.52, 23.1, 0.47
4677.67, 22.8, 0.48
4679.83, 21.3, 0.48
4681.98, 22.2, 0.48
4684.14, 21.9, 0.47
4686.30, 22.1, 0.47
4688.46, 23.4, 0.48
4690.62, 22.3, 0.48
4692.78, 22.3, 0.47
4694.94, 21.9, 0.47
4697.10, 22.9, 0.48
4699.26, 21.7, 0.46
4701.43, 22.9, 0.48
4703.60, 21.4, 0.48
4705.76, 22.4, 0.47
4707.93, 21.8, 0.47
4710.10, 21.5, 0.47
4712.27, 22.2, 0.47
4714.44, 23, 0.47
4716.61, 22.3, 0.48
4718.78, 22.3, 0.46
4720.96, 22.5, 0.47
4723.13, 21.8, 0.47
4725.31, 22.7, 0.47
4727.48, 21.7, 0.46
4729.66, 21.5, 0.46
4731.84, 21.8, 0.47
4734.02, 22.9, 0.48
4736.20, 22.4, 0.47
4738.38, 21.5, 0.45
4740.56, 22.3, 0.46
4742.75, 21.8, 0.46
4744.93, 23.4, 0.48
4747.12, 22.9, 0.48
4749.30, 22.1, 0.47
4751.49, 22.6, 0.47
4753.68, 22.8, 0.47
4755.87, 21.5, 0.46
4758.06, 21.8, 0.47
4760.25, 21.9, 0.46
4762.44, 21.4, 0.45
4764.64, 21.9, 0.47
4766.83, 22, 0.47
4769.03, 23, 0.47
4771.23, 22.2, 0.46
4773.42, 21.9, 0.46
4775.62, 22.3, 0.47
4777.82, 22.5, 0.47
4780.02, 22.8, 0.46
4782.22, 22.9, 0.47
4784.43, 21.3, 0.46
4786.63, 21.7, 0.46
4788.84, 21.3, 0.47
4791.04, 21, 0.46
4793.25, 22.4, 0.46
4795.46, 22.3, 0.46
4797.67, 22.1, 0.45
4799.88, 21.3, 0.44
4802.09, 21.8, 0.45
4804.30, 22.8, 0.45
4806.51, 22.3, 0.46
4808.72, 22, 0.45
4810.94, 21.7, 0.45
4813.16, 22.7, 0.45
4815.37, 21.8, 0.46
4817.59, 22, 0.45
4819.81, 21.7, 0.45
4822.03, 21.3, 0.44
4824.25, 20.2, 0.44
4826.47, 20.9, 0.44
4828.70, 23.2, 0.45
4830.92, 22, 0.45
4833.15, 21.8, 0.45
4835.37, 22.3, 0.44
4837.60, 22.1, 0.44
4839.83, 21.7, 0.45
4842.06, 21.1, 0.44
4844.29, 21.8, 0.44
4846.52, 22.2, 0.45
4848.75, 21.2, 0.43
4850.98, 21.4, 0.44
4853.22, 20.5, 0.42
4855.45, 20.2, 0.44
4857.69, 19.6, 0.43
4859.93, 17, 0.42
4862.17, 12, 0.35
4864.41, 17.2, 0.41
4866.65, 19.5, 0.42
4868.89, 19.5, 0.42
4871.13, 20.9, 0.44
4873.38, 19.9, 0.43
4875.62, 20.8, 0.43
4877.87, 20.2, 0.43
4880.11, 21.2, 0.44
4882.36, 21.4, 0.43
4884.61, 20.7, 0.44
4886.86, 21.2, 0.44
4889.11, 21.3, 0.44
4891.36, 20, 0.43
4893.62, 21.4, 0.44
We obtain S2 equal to 1.04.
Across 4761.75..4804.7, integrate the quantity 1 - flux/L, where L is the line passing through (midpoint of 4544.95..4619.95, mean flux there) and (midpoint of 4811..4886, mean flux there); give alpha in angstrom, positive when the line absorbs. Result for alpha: -1.97 angstrom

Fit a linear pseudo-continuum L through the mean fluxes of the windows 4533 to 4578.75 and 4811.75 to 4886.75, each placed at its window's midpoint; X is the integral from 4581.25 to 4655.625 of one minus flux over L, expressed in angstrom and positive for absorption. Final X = -1.51 angstrom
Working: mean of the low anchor 22.2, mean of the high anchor 20.7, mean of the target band 22.4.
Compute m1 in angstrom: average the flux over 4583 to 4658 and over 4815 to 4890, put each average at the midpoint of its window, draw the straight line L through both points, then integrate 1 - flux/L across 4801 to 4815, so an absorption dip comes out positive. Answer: -0.8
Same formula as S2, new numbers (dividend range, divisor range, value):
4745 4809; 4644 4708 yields 1.04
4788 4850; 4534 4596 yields 1.09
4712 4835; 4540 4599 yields 1.08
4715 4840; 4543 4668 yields 1.06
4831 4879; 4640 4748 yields 0.97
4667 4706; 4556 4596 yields 1.04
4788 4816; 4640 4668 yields 1.05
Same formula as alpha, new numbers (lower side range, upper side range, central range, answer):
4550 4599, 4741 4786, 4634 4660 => 0.04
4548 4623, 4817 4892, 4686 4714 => -0.85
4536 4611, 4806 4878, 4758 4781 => -1.11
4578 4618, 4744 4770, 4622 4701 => -0.67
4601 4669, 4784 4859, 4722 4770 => -0.47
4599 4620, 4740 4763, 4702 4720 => 0.09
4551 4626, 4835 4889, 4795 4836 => -2.58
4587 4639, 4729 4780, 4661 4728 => 0.13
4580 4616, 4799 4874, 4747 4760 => -0.54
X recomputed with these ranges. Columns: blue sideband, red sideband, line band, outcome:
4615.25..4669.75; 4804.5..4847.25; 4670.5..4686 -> 0.0 angstrom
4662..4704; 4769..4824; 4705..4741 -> 0.1 angstrom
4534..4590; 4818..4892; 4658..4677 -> -0.7 angstrom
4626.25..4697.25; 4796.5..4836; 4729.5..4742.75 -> 0.0 angstrom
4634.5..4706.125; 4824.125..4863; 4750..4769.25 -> -0.5 angstrom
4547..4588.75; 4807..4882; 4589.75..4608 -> 0.0 angstrom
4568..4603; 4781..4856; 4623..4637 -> -0.4 angstrom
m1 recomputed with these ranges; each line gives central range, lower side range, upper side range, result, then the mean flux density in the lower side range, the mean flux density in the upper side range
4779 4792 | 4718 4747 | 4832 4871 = -0.3 angstrom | 22.2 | 20.1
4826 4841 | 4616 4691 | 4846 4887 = -1.4 angstrom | 22.4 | 19.8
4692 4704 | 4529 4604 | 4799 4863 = -0.3 angstrom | 22.2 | 21.2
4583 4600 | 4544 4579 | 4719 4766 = 0.1 angstrom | 22.4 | 22.2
